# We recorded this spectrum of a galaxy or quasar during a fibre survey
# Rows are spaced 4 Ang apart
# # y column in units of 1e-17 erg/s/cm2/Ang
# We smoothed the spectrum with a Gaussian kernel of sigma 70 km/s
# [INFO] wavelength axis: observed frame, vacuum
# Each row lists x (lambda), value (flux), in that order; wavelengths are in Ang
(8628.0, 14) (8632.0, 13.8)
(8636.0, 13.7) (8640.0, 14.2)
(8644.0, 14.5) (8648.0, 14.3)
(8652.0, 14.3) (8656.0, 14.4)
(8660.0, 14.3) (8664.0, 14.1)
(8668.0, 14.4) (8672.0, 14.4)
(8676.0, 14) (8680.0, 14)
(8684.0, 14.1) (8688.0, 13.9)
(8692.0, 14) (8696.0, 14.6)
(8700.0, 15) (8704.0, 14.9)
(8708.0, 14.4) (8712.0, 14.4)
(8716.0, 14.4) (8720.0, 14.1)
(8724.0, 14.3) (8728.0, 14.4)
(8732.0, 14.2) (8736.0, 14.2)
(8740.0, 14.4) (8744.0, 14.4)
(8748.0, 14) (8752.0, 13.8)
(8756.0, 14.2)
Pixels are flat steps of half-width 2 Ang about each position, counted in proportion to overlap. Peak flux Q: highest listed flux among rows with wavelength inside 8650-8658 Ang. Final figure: 14.4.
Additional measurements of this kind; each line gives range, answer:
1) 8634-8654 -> 14.5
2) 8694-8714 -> 15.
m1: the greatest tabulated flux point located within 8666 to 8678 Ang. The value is 14.4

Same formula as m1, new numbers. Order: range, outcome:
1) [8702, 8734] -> 14.9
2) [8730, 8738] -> 14.2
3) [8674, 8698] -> 14.6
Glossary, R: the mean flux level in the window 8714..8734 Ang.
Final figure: 14.3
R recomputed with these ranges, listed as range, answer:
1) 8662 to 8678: 14.2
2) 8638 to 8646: 14.3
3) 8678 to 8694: 14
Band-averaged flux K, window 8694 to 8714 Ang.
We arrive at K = 14.7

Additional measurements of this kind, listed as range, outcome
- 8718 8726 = 14.2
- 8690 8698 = 14.3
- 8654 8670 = 14.3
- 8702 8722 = 14.4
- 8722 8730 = 14.4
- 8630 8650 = 14.1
